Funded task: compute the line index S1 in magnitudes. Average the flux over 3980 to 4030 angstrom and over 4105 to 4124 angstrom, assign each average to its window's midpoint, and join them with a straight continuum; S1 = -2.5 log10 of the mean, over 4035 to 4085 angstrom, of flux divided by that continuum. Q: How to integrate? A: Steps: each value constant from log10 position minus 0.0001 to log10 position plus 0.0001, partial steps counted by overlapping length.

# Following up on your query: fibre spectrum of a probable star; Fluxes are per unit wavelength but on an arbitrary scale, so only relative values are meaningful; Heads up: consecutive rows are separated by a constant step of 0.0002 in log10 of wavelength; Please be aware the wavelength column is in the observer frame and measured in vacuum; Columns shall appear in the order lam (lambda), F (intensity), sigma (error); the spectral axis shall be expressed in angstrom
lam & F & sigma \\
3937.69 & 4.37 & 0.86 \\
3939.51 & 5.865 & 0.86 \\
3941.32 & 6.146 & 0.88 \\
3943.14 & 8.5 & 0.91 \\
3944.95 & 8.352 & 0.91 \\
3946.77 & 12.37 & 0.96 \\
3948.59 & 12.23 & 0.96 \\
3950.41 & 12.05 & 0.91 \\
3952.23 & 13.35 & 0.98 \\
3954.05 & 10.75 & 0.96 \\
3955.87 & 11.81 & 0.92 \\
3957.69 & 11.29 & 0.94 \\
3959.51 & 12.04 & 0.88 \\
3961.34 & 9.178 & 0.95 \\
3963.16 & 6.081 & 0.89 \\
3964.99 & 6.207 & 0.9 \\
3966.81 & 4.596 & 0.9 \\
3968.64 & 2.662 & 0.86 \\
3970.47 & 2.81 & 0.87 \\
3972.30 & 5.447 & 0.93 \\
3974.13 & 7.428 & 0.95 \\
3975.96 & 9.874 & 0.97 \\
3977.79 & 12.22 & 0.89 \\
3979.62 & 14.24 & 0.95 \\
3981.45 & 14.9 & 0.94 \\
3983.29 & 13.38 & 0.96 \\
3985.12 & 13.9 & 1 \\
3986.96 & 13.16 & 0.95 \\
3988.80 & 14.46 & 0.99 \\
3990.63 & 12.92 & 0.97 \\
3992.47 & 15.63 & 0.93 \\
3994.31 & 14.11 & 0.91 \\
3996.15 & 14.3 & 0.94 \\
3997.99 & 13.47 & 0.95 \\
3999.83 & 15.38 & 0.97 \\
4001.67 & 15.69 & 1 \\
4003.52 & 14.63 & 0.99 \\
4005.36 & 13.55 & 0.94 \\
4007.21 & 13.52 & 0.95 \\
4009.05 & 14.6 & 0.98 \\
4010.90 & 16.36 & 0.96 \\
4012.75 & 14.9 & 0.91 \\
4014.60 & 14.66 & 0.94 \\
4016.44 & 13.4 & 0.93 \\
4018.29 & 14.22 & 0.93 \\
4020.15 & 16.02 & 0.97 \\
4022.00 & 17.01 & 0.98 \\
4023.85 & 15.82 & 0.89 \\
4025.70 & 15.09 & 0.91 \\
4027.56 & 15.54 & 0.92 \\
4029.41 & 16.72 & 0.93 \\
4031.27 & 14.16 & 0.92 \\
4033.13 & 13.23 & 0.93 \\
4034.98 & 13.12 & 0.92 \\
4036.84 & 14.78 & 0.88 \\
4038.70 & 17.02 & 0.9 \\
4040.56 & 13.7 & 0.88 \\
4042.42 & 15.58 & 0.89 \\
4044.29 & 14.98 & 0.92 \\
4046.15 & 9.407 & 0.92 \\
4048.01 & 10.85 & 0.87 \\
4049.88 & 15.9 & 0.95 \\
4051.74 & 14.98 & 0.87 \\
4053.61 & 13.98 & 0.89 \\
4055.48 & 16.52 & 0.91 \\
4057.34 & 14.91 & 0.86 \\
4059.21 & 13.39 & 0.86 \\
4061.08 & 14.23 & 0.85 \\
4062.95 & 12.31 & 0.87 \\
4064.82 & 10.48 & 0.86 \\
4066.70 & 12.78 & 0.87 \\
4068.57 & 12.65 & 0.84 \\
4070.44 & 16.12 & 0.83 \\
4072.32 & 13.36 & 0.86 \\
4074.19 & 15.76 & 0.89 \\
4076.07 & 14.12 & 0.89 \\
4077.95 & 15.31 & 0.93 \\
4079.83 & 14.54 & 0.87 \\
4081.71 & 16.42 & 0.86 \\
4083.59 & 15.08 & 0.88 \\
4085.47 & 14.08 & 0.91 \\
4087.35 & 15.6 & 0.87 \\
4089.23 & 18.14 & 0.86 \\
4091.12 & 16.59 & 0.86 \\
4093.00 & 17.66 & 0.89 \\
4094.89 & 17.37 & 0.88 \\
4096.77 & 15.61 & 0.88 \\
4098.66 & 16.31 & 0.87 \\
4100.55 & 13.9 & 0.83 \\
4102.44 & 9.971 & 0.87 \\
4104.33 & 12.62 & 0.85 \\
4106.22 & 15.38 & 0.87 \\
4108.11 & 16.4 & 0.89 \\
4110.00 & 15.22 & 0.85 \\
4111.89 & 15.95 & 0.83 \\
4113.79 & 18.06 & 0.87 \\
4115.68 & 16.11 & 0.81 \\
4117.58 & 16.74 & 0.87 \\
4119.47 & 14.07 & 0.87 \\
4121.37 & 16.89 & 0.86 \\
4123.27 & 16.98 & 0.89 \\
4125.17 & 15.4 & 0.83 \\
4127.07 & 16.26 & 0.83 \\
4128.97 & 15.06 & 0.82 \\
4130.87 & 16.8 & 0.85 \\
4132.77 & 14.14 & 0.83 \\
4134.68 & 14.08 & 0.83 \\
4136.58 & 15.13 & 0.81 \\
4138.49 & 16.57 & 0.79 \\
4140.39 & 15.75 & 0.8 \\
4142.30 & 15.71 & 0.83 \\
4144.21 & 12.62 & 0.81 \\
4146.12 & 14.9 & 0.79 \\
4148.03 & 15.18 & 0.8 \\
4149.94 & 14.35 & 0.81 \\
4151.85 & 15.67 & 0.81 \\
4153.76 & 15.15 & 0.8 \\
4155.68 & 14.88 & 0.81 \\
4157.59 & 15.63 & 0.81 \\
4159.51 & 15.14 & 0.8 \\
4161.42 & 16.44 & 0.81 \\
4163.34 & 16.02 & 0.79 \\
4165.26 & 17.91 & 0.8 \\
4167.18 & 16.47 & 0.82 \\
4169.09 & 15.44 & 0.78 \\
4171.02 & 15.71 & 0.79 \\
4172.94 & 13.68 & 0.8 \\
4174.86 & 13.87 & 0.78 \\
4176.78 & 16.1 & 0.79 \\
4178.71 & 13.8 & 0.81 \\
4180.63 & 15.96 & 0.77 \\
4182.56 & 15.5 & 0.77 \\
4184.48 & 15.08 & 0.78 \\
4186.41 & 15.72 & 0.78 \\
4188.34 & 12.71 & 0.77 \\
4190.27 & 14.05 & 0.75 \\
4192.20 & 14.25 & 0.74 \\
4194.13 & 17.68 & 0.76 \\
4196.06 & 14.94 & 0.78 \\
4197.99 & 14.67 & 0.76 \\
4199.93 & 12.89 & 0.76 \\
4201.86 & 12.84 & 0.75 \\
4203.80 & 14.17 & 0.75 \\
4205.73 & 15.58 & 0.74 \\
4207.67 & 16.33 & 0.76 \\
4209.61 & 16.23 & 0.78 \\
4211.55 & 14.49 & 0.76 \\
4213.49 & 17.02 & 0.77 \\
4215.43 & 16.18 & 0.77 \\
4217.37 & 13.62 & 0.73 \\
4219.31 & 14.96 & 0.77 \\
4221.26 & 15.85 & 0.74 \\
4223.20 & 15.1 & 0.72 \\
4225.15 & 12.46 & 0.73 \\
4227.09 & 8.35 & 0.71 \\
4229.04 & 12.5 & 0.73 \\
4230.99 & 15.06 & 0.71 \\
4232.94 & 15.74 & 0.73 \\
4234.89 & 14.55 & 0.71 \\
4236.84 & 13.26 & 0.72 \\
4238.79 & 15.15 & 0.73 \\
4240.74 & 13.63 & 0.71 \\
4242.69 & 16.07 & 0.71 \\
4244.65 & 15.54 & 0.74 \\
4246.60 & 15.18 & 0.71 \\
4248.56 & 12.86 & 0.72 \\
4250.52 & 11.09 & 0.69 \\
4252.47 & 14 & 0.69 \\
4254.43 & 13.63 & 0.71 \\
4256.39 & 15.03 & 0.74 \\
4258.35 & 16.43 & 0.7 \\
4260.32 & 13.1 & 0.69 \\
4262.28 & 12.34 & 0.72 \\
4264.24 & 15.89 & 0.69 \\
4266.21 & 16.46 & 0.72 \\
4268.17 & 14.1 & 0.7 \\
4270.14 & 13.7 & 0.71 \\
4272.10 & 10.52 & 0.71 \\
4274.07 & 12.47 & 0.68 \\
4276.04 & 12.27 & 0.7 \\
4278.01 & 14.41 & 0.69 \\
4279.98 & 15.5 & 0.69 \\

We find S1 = 0.09 mag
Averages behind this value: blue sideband 14.7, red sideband 16.1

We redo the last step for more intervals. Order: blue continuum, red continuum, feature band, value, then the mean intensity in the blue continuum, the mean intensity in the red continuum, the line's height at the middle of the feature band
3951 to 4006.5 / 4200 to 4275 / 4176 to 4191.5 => -0.09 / 11.3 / 14.2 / 13.6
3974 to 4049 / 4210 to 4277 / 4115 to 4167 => -0.10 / 14.2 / 14.1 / 14.1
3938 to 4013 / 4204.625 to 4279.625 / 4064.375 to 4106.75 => -0.19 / 11.2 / 14.2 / 12.5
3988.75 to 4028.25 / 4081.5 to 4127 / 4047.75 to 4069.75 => 0.12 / 14.8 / 15.7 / 15.3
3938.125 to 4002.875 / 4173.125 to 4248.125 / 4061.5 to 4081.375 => -0.12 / 10.7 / 14.6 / 12.4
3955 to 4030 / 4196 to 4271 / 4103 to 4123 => -0.17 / 12.5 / 14.4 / 13.4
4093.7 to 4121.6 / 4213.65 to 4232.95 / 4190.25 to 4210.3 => -0.05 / 15.4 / 14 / 14.3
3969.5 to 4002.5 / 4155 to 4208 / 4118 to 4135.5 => -0.09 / 12.4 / 15.1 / 14.3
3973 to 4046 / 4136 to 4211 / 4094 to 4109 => 0.00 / 14.2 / 15.1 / 14.7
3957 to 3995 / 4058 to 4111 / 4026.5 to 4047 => -0.13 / 10.3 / 14.7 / 12.8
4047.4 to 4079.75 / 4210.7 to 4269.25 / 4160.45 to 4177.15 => -0.11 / 14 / 14.3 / 14.2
